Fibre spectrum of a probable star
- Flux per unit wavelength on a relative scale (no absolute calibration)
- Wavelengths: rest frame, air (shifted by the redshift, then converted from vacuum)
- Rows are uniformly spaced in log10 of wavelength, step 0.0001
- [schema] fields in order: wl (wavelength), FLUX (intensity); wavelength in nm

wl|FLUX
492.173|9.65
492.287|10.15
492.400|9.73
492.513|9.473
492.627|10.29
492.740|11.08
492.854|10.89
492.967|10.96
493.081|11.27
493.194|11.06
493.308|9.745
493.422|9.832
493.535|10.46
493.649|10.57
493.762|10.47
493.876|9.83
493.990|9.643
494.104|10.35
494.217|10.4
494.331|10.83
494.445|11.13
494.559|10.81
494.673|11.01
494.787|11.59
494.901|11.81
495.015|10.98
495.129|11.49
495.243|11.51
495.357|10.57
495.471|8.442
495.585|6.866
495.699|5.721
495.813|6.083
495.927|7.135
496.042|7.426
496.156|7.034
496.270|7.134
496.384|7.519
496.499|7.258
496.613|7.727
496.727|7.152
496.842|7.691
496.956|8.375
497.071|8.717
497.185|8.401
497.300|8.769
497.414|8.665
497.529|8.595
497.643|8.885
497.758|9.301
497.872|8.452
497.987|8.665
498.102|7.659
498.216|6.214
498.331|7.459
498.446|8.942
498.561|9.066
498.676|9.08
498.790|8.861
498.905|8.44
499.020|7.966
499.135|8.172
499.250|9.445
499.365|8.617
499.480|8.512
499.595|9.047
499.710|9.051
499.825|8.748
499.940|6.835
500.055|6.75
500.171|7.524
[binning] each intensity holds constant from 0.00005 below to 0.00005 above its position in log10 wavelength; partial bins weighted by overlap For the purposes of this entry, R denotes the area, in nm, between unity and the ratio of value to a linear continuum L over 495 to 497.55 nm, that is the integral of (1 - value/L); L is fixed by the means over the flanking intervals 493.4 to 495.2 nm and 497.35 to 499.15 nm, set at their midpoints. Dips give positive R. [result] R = 0.371 nm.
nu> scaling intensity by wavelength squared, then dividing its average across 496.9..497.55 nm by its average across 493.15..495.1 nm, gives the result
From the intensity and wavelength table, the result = 0.8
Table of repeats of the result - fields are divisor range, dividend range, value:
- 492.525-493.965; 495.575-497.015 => 0.69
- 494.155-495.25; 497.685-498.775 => 0.76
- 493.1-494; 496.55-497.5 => 0.81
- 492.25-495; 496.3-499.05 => 0.79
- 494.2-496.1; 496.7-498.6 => 0.87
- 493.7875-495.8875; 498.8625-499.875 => 0.89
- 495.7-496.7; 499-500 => 1.22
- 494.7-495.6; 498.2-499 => 0.80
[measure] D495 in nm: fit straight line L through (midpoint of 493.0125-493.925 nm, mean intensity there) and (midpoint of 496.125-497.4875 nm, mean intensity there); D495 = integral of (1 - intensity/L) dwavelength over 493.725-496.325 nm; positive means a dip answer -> -0.05 nm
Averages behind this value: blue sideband 10.4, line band 9.48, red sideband 7.89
